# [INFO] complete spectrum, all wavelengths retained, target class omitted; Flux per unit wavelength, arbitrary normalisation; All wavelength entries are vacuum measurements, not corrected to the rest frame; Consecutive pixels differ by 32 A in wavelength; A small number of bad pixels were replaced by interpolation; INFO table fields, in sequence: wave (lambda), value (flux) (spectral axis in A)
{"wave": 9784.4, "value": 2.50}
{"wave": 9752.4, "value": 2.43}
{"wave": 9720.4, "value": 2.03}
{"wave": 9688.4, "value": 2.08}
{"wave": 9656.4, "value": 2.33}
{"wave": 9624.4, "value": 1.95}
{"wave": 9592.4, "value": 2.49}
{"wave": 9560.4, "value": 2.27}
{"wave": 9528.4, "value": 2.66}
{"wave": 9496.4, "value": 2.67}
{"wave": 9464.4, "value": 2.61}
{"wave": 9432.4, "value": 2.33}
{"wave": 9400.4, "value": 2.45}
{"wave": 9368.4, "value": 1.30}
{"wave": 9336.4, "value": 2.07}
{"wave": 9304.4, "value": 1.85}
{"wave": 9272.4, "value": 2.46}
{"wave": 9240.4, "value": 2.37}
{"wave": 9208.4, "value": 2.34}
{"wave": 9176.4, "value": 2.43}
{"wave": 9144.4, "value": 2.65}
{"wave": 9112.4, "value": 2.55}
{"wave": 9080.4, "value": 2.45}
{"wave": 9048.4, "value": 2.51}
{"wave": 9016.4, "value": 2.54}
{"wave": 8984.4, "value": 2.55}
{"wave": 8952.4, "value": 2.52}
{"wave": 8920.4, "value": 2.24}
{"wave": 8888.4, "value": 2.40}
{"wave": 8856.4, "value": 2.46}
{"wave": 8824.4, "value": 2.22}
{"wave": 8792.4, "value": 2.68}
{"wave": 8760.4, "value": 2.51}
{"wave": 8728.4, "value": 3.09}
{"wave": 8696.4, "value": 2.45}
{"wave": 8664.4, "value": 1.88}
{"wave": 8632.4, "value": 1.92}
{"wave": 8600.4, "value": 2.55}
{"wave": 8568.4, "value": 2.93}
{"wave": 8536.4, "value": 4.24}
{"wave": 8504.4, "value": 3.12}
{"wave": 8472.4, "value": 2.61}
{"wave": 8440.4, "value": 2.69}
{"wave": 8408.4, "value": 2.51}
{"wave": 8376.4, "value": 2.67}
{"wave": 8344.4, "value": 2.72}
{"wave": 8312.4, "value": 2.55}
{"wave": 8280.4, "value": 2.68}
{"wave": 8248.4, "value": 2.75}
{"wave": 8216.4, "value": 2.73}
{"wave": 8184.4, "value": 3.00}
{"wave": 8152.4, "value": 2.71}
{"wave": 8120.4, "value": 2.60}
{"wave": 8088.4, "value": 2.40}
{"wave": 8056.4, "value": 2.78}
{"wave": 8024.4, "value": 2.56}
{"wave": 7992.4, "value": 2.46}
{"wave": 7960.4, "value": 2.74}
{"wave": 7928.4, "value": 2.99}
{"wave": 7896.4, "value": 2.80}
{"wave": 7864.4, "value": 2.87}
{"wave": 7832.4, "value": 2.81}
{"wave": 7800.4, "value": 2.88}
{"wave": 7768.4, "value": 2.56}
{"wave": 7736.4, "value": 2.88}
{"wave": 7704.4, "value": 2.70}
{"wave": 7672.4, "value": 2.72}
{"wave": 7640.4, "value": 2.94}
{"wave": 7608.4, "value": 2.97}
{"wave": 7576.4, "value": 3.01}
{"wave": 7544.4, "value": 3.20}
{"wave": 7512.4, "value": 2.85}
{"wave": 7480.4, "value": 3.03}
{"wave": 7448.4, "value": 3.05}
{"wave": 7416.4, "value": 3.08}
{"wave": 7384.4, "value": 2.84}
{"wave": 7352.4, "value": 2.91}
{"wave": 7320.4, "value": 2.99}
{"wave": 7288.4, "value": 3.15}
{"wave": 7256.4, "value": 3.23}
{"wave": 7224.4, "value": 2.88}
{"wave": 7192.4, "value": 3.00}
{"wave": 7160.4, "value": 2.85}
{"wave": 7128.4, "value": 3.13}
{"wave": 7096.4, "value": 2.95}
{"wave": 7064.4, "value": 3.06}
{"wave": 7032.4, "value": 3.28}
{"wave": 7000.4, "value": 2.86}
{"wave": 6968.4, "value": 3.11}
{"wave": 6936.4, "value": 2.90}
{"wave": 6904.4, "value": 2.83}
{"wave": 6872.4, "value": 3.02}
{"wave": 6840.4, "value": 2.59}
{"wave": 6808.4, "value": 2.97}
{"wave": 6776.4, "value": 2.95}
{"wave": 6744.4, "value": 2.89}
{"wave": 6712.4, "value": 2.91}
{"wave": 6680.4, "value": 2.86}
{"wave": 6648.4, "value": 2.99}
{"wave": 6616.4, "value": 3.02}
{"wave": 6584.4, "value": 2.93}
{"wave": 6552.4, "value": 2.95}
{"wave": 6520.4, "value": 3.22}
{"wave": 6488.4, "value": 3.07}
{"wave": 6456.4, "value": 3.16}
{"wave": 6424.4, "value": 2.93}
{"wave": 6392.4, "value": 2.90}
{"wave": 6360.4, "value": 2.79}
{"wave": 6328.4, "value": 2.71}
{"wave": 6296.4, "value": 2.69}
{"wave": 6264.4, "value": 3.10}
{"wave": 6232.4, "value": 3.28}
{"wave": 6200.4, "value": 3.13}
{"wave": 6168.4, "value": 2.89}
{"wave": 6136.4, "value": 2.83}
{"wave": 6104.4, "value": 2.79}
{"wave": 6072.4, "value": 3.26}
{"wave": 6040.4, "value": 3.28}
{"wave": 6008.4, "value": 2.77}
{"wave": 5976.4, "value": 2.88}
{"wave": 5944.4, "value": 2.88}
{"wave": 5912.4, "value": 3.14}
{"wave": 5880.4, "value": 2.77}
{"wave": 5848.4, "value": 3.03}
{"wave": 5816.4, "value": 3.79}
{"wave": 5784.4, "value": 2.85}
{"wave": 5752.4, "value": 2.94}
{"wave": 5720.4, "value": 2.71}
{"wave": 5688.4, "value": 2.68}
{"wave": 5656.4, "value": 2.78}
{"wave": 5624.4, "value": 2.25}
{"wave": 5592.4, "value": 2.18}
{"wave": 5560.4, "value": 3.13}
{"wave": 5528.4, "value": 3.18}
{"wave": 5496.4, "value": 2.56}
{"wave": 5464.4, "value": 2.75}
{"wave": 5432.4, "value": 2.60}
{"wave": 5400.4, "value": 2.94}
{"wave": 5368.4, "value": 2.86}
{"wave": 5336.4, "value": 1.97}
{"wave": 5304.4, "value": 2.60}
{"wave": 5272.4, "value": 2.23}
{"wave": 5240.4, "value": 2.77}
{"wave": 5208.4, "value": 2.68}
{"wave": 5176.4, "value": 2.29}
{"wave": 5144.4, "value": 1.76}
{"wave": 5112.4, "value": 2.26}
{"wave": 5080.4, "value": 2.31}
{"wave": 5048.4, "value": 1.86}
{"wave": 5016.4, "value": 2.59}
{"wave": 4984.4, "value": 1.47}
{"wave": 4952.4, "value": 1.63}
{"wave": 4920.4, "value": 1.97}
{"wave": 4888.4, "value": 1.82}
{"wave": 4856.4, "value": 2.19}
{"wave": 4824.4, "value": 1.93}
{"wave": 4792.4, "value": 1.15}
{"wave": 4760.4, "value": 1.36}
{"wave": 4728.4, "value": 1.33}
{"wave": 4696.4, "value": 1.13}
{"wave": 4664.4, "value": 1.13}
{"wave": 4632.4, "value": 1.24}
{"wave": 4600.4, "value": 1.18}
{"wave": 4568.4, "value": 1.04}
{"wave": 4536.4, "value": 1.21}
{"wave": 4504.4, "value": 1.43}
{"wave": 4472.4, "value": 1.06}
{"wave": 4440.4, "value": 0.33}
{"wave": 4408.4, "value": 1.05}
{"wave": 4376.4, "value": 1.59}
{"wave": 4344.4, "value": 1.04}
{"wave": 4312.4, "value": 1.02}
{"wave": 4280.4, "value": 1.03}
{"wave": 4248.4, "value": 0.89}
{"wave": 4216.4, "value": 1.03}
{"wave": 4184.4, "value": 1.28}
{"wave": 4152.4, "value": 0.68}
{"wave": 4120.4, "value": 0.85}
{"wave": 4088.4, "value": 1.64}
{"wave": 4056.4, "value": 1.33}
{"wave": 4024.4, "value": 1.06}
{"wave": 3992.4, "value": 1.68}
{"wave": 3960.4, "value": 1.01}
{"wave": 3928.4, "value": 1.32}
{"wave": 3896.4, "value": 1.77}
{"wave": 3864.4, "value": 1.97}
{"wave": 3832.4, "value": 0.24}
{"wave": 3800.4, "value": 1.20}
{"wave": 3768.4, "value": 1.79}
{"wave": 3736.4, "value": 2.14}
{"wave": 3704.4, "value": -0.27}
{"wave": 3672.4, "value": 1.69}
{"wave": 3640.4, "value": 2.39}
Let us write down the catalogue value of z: 0.30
